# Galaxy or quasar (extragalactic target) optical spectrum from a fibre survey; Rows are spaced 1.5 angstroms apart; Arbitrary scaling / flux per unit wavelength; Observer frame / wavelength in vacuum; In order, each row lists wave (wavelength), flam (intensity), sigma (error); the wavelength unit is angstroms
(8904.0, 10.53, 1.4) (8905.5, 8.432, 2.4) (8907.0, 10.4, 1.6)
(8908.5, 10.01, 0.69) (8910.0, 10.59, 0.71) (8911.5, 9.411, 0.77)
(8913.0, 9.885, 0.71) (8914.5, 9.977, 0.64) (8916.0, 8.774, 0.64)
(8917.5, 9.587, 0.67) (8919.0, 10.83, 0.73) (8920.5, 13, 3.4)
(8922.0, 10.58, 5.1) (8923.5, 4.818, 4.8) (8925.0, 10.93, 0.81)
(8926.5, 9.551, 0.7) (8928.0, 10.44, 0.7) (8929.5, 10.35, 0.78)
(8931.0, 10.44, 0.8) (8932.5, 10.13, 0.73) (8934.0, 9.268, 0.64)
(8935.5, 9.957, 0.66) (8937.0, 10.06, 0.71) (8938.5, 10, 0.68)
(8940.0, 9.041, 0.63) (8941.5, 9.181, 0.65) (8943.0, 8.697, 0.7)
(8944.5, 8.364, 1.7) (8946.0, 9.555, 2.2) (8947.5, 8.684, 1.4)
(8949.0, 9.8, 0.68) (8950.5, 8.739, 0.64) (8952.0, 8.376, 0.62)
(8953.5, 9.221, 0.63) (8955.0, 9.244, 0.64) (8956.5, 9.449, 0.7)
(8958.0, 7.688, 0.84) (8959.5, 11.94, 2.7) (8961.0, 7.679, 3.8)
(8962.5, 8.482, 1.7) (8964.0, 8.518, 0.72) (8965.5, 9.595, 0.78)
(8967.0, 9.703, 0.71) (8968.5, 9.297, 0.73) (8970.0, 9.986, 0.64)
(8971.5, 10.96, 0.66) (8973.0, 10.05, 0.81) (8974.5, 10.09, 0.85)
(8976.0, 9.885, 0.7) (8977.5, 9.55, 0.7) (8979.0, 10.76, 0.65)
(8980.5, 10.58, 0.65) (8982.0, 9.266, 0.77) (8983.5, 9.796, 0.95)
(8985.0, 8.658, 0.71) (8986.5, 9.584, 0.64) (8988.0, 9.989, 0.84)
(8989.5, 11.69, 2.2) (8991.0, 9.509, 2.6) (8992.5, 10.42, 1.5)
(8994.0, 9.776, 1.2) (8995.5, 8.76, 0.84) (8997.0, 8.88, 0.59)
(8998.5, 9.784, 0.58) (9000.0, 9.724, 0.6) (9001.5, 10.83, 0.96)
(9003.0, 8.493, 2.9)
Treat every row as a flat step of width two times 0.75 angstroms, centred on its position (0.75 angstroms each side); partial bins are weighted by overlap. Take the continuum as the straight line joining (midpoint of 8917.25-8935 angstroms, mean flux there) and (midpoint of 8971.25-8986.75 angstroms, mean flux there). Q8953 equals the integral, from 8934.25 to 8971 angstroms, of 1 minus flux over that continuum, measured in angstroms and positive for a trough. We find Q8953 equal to 2.7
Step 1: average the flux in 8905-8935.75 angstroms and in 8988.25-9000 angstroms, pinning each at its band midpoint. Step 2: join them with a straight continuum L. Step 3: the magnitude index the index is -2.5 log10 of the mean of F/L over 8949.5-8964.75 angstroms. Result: 0.11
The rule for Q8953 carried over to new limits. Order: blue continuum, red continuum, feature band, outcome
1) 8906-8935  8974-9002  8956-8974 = 0.8 angstroms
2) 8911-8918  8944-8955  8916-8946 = -1.4 angstroms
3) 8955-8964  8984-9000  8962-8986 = -1.0 angstroms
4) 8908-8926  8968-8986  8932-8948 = 0.8 angstroms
